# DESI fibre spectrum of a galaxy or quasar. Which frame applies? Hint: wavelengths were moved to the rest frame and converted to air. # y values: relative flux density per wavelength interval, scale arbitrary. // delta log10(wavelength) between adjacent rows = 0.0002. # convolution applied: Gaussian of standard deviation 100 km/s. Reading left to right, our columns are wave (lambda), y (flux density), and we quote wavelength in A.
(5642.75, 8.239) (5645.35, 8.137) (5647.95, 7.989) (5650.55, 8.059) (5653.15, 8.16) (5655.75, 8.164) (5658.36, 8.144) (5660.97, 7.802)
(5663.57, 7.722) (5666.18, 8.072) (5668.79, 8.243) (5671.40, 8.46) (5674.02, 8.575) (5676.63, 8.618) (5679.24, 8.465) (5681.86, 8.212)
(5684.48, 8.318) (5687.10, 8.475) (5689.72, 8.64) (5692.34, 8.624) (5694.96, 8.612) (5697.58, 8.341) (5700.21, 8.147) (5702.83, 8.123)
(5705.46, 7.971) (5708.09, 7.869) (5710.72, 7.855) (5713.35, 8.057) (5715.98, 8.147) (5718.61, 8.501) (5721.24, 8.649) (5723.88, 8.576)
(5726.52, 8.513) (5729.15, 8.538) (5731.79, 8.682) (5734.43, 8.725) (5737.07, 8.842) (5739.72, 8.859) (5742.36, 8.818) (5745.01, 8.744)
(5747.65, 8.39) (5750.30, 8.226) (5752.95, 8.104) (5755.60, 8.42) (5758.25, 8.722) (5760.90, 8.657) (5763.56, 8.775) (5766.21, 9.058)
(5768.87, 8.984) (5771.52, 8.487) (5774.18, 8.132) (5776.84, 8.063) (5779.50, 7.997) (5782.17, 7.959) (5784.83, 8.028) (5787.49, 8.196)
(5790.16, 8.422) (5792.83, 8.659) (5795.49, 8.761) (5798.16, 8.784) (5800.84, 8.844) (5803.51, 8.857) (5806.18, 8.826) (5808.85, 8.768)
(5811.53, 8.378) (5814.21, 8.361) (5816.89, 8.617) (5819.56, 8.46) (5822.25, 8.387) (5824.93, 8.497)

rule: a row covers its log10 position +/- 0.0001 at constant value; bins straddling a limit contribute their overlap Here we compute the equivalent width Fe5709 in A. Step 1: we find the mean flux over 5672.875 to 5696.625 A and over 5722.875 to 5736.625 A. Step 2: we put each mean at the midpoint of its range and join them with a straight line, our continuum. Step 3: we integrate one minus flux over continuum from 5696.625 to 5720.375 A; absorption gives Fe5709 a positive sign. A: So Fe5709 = 1.2 A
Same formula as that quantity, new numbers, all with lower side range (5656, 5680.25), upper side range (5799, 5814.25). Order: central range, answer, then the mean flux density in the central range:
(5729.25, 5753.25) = -0.4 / 8.61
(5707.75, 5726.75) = 0.3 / 8.28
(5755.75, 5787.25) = 0.5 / 8.43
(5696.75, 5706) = 0.2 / 8.15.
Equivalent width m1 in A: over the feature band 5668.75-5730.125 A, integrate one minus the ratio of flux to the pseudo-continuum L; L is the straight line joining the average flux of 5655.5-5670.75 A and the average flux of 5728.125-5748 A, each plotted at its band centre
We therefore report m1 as 0.0 A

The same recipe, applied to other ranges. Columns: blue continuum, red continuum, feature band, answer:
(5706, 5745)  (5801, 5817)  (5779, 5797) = 0.63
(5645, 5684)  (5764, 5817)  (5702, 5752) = -0.45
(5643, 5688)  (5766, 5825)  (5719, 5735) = -0.50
